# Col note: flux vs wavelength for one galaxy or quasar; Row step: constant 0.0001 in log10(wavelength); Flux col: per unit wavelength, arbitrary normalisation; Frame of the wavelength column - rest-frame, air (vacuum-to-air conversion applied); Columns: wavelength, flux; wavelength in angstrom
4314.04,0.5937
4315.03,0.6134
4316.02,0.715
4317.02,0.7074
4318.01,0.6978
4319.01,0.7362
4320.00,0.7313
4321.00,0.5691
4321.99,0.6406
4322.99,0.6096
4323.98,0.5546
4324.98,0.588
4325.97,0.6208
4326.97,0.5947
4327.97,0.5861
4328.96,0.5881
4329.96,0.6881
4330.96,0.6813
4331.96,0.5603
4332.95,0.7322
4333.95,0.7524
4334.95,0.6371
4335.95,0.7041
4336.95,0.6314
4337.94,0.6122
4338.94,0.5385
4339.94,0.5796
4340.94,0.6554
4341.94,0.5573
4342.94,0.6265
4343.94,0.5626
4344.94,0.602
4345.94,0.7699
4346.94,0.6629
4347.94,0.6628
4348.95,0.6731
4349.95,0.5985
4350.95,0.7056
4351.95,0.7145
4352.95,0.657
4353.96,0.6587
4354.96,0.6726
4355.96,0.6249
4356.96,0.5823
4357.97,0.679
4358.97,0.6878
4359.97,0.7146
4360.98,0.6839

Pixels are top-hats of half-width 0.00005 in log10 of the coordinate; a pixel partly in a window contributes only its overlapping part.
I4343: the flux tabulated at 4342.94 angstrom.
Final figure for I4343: 0.6265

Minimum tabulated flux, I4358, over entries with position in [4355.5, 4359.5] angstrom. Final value 0.5823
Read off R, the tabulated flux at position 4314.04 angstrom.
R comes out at 0.5937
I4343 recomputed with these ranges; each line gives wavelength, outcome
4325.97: 0.6208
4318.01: 0.6978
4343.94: 0.5626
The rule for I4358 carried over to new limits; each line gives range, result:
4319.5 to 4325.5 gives 0.5546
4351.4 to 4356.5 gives 0.6249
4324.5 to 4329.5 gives 0.5861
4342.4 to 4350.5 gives 0.5626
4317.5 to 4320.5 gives 0.6978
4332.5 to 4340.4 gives 0.5385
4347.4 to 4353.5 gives 0.5985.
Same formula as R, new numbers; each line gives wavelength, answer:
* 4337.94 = 0.6122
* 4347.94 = 0.6628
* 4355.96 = 0.6249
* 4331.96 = 0.5603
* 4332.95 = 0.7322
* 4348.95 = 0.6731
